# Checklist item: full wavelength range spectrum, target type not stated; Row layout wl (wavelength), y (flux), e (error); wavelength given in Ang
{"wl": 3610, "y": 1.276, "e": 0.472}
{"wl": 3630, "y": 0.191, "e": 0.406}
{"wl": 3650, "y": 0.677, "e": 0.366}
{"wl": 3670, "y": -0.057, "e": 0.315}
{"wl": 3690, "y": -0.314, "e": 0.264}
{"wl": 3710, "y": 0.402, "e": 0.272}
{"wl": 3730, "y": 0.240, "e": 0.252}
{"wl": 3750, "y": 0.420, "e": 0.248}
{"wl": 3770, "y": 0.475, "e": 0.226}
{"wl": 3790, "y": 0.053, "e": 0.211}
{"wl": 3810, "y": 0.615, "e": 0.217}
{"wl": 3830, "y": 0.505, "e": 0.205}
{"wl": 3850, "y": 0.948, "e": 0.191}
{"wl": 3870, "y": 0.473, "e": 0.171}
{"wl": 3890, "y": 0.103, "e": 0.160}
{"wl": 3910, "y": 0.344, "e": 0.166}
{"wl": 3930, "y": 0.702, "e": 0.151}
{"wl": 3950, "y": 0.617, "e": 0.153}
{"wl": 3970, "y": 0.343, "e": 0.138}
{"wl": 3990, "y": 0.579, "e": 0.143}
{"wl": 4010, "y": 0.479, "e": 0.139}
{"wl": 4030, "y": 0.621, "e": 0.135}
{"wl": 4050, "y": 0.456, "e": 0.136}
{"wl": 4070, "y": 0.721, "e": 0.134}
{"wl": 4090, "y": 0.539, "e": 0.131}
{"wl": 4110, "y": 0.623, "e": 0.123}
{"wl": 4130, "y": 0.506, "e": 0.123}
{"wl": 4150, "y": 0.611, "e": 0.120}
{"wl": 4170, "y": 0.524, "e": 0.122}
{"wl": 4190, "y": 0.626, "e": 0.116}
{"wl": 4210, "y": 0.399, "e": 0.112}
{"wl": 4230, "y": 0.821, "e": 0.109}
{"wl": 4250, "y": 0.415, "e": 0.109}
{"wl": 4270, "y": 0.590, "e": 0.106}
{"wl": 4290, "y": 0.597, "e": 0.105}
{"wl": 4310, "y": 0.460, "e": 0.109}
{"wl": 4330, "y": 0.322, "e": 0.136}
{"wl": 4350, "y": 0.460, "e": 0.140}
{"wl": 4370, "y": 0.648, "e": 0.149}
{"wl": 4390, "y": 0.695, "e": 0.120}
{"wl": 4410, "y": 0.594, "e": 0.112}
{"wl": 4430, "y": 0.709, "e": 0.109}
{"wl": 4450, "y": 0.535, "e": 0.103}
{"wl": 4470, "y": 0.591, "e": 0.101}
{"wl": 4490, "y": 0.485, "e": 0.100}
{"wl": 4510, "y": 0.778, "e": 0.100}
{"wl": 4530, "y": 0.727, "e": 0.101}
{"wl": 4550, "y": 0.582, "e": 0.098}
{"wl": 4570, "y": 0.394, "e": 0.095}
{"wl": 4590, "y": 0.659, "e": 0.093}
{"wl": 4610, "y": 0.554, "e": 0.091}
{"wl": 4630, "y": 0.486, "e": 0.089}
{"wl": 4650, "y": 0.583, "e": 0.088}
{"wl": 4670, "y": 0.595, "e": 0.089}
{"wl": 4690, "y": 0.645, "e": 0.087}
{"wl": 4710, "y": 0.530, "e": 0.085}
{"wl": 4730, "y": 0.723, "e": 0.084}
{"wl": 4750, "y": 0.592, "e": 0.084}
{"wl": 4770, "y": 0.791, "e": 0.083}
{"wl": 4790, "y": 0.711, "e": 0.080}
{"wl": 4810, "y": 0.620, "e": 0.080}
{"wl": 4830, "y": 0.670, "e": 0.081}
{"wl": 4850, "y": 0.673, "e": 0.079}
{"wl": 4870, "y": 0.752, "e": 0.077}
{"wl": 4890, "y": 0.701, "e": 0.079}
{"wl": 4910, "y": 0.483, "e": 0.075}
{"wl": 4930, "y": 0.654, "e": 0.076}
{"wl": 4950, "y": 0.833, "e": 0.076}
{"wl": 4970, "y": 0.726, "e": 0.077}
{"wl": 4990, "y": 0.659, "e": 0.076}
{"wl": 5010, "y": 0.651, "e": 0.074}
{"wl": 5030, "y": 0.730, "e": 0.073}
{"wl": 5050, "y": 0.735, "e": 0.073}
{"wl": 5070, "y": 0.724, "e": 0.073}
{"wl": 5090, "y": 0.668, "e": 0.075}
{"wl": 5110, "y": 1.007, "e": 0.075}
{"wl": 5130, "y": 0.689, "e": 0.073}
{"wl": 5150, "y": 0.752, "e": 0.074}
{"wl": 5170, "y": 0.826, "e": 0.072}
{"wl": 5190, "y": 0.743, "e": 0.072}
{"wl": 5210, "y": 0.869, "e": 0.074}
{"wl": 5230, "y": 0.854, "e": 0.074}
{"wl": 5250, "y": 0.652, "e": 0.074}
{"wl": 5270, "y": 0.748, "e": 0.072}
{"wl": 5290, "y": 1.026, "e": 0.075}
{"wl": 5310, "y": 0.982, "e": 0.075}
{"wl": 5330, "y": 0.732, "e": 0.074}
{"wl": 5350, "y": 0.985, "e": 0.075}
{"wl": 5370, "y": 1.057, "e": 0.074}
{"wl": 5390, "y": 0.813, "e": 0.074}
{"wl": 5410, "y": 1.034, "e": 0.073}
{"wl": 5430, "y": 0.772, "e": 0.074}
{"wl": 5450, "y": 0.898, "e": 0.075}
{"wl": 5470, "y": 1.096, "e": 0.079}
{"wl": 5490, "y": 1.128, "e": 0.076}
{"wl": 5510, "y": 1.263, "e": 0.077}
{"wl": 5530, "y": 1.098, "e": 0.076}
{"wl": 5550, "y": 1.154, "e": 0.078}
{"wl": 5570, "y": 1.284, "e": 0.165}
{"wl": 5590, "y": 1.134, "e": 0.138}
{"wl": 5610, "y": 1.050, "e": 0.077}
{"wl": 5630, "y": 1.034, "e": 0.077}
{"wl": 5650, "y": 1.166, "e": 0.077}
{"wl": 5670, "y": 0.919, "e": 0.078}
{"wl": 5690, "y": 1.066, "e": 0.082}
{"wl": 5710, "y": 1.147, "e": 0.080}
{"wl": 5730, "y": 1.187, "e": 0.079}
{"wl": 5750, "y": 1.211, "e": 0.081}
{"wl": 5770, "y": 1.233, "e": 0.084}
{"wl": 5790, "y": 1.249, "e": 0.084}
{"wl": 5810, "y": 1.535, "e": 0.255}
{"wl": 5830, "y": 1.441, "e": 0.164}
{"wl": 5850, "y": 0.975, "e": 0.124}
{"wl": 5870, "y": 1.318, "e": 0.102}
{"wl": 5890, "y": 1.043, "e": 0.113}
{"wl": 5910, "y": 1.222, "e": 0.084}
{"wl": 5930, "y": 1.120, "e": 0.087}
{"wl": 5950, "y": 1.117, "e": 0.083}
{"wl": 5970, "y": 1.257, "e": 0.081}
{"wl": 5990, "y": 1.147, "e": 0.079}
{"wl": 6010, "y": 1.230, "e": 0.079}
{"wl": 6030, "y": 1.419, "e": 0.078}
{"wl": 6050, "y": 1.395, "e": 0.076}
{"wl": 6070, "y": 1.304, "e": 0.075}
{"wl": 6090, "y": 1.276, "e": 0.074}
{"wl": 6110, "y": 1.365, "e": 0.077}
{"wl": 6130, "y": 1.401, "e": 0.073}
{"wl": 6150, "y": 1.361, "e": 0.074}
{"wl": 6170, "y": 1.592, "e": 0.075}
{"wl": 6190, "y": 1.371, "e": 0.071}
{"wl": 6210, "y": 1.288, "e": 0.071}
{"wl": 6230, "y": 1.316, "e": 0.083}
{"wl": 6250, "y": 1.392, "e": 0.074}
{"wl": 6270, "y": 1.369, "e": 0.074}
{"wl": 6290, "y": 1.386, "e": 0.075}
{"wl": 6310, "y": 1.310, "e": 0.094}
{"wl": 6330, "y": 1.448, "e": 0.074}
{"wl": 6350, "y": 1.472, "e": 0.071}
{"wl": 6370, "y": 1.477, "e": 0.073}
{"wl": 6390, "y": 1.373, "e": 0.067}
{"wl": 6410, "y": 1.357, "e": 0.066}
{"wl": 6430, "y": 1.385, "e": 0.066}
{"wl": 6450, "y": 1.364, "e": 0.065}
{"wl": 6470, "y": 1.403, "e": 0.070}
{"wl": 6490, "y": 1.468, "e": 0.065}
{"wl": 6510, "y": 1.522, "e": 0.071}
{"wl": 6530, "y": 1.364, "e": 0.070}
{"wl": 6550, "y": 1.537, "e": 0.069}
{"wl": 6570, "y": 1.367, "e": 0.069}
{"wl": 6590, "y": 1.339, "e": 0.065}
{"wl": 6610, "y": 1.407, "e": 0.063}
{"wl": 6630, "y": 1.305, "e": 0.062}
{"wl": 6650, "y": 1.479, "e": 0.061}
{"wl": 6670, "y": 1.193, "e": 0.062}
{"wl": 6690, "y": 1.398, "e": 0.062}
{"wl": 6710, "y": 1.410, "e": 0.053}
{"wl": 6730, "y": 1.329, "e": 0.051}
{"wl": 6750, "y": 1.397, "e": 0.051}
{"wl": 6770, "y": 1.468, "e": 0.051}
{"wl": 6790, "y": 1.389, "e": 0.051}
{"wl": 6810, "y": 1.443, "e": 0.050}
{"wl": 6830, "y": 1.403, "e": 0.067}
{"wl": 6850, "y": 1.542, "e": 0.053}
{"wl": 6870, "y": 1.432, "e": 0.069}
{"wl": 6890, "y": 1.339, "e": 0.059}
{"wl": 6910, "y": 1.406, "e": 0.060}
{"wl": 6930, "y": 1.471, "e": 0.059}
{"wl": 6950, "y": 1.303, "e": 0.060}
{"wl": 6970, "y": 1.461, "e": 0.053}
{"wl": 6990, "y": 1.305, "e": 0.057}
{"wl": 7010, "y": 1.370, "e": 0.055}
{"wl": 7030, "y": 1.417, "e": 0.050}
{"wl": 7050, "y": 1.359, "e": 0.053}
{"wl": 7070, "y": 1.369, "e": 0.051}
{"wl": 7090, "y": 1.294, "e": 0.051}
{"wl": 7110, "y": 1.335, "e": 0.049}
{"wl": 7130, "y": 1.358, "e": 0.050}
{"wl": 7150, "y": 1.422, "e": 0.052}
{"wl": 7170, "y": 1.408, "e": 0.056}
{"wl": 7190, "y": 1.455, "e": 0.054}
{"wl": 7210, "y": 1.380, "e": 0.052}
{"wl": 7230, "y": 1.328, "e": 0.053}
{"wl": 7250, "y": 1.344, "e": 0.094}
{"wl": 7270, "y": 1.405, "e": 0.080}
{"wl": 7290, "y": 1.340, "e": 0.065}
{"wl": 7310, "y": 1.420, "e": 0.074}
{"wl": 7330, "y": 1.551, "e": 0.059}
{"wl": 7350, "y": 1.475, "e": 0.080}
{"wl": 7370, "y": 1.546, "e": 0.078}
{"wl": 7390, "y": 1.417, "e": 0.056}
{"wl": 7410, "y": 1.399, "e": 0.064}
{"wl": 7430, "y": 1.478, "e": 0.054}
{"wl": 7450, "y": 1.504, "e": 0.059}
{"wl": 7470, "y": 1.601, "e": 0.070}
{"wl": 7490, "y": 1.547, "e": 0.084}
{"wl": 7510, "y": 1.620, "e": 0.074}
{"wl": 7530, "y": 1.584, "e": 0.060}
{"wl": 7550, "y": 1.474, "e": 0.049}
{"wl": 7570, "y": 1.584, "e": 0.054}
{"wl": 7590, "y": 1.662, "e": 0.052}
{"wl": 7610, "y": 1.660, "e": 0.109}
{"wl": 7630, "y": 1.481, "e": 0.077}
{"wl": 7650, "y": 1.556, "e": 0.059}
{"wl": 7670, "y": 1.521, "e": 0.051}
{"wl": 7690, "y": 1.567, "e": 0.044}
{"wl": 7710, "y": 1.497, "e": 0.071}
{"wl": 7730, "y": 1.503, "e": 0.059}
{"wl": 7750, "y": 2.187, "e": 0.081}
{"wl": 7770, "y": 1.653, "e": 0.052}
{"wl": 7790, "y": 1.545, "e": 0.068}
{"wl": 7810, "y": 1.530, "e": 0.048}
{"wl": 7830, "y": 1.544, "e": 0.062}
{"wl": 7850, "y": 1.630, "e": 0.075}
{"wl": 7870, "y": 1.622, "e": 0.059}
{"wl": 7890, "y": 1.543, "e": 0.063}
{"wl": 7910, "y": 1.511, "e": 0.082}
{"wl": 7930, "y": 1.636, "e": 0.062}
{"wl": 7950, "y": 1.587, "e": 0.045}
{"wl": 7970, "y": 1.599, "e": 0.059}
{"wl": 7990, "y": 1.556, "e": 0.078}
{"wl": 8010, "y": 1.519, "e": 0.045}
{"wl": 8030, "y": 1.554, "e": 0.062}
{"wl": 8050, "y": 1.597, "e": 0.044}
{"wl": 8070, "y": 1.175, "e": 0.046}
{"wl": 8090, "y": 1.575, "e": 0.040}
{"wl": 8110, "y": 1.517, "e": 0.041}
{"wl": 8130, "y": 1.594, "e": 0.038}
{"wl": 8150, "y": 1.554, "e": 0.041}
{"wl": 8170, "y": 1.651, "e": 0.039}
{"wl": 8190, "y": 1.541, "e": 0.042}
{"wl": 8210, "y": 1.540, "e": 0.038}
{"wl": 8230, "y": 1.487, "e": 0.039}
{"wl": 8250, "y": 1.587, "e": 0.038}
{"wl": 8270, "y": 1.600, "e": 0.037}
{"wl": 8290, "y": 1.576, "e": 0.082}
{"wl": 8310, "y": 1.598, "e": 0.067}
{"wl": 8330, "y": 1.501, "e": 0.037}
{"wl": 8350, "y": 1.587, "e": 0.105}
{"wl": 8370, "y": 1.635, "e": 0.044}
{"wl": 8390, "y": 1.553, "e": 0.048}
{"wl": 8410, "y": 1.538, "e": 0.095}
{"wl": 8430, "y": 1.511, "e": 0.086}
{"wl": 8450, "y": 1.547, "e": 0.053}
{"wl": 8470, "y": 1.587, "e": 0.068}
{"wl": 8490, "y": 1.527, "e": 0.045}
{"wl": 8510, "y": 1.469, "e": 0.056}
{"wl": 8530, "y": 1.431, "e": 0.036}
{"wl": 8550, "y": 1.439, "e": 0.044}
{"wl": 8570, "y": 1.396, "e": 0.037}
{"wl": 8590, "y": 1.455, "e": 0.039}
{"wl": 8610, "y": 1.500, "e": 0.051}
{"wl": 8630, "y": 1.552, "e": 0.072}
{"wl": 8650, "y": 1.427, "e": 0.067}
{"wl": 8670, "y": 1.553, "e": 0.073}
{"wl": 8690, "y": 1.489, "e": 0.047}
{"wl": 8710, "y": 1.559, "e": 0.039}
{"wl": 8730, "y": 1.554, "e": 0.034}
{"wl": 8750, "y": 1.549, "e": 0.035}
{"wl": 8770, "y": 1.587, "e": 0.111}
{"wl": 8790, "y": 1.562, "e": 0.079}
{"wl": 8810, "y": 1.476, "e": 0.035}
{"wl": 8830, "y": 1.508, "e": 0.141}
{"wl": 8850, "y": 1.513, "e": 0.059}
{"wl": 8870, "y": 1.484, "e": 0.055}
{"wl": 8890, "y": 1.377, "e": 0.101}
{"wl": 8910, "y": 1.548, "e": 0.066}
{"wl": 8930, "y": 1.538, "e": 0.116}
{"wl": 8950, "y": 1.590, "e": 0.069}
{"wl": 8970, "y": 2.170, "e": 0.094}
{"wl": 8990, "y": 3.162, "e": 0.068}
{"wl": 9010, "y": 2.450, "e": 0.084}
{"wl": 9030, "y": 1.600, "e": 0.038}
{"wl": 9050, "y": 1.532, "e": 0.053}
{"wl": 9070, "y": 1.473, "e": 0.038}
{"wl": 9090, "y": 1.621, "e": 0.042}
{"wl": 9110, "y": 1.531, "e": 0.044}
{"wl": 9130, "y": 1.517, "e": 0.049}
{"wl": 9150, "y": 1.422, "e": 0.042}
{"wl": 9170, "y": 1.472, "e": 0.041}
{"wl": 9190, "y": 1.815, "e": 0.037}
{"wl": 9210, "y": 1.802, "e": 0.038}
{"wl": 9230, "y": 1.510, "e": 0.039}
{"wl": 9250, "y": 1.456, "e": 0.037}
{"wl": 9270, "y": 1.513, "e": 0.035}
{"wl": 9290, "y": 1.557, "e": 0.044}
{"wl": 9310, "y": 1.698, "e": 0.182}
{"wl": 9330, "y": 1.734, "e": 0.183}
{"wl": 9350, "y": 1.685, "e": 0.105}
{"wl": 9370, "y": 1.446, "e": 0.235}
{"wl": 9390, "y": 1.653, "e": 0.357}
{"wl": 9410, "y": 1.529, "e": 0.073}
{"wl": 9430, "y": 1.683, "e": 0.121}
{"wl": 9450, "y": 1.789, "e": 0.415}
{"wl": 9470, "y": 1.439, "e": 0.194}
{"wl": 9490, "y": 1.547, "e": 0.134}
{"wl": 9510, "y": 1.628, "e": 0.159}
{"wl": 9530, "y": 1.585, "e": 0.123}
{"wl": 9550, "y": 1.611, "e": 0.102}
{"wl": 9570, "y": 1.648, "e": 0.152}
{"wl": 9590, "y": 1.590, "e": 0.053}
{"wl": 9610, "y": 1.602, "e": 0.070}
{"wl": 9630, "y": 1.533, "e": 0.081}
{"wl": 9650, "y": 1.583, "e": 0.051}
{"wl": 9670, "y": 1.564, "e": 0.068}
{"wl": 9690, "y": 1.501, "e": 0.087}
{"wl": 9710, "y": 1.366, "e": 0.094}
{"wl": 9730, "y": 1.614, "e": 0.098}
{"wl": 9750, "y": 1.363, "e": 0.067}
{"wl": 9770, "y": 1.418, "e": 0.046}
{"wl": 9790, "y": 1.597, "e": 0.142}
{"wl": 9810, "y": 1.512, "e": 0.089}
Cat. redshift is 0.368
